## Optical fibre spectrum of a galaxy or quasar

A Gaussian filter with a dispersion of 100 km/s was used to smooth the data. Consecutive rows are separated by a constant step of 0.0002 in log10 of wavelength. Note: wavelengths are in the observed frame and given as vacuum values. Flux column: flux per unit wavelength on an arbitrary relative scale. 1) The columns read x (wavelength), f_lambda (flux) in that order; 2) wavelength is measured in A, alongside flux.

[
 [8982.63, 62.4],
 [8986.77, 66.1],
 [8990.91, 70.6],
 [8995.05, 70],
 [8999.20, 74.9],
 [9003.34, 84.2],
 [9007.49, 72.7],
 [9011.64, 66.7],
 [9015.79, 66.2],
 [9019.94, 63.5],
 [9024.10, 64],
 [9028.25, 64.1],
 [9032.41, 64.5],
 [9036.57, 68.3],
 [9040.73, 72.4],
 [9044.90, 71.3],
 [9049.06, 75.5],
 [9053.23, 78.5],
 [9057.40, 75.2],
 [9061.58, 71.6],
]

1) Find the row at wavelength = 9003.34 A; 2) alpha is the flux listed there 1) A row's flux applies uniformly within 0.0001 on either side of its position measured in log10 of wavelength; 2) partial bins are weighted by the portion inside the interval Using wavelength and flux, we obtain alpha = 84.2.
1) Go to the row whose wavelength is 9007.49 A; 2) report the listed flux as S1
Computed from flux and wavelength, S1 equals 72.7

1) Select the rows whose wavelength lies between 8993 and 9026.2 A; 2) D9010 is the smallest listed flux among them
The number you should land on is 63.5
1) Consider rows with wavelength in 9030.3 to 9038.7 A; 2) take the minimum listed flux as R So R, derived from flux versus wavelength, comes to 64.5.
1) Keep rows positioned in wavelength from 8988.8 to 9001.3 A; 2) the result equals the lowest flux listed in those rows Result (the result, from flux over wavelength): 70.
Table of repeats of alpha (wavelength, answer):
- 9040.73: 72.4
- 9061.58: 71.6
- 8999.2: 74.9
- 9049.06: 75.5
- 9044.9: 71.3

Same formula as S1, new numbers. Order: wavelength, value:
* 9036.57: 68.3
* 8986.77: 66.1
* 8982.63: 62.4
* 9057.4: 75.2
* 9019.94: 63.5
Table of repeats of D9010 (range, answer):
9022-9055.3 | 64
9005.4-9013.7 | 66.7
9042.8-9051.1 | 71.3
